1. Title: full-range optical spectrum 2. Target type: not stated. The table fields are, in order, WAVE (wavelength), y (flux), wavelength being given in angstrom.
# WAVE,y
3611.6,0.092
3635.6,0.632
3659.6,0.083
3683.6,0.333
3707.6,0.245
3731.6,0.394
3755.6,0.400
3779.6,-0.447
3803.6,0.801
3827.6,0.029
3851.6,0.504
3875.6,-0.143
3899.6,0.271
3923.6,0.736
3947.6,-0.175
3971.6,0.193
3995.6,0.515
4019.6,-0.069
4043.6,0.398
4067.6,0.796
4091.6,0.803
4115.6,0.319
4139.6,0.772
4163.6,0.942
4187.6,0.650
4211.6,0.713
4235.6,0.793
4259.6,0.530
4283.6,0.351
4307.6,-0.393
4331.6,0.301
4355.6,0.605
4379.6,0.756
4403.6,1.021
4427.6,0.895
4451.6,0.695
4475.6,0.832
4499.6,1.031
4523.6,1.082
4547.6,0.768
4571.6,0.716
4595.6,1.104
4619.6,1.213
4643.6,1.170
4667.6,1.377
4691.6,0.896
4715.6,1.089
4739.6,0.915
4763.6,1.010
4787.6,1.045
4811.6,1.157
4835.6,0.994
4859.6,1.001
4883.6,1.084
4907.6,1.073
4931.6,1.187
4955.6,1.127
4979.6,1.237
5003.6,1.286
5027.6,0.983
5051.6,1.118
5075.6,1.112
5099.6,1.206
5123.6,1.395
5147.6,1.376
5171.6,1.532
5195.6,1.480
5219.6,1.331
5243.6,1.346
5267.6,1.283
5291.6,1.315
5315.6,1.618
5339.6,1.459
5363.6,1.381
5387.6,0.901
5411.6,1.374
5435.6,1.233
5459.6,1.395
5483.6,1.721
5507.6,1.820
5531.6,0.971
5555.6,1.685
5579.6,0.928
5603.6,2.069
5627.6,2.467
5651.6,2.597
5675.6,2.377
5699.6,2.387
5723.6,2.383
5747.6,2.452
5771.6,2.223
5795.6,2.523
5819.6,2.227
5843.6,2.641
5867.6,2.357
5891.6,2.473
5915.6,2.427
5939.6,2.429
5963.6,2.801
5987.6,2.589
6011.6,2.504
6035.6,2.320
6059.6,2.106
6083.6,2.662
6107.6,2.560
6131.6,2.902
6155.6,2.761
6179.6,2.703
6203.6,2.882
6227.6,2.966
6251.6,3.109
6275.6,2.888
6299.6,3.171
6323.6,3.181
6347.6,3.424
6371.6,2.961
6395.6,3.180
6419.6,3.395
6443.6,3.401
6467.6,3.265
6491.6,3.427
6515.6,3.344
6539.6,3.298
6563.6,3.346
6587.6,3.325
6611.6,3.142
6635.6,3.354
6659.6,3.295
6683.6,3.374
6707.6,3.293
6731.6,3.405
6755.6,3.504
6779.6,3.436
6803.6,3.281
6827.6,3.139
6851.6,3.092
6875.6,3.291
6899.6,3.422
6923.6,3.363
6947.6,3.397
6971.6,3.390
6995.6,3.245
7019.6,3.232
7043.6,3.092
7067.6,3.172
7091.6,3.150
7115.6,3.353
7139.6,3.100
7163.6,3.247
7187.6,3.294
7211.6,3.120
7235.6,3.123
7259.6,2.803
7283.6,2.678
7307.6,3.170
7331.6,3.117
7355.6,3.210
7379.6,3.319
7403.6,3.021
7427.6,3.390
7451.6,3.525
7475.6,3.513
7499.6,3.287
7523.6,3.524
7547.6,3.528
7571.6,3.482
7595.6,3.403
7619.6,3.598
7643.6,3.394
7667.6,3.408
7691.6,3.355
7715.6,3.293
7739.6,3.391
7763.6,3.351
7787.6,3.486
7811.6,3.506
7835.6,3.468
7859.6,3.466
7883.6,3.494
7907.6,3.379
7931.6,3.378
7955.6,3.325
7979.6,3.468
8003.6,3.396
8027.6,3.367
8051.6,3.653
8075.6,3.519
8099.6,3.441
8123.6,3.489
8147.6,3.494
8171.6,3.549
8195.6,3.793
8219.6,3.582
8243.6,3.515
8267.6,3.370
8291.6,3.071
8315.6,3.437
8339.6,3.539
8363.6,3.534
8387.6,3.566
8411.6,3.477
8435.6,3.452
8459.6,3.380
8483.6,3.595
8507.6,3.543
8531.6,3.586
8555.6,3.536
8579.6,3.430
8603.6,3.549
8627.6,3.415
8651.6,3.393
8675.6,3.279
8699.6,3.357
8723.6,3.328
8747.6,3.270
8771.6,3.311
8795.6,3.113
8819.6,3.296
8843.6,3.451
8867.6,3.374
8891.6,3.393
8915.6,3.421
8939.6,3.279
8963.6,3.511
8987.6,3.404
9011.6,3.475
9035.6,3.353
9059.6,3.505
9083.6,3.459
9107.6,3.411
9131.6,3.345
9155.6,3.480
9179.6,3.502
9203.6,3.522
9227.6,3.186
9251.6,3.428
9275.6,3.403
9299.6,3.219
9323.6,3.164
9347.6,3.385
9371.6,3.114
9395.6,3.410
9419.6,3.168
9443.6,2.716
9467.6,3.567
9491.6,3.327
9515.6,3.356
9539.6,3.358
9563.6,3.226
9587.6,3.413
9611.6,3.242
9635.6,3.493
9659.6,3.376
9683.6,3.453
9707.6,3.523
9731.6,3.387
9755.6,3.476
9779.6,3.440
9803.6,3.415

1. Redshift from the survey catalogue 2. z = 0.41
